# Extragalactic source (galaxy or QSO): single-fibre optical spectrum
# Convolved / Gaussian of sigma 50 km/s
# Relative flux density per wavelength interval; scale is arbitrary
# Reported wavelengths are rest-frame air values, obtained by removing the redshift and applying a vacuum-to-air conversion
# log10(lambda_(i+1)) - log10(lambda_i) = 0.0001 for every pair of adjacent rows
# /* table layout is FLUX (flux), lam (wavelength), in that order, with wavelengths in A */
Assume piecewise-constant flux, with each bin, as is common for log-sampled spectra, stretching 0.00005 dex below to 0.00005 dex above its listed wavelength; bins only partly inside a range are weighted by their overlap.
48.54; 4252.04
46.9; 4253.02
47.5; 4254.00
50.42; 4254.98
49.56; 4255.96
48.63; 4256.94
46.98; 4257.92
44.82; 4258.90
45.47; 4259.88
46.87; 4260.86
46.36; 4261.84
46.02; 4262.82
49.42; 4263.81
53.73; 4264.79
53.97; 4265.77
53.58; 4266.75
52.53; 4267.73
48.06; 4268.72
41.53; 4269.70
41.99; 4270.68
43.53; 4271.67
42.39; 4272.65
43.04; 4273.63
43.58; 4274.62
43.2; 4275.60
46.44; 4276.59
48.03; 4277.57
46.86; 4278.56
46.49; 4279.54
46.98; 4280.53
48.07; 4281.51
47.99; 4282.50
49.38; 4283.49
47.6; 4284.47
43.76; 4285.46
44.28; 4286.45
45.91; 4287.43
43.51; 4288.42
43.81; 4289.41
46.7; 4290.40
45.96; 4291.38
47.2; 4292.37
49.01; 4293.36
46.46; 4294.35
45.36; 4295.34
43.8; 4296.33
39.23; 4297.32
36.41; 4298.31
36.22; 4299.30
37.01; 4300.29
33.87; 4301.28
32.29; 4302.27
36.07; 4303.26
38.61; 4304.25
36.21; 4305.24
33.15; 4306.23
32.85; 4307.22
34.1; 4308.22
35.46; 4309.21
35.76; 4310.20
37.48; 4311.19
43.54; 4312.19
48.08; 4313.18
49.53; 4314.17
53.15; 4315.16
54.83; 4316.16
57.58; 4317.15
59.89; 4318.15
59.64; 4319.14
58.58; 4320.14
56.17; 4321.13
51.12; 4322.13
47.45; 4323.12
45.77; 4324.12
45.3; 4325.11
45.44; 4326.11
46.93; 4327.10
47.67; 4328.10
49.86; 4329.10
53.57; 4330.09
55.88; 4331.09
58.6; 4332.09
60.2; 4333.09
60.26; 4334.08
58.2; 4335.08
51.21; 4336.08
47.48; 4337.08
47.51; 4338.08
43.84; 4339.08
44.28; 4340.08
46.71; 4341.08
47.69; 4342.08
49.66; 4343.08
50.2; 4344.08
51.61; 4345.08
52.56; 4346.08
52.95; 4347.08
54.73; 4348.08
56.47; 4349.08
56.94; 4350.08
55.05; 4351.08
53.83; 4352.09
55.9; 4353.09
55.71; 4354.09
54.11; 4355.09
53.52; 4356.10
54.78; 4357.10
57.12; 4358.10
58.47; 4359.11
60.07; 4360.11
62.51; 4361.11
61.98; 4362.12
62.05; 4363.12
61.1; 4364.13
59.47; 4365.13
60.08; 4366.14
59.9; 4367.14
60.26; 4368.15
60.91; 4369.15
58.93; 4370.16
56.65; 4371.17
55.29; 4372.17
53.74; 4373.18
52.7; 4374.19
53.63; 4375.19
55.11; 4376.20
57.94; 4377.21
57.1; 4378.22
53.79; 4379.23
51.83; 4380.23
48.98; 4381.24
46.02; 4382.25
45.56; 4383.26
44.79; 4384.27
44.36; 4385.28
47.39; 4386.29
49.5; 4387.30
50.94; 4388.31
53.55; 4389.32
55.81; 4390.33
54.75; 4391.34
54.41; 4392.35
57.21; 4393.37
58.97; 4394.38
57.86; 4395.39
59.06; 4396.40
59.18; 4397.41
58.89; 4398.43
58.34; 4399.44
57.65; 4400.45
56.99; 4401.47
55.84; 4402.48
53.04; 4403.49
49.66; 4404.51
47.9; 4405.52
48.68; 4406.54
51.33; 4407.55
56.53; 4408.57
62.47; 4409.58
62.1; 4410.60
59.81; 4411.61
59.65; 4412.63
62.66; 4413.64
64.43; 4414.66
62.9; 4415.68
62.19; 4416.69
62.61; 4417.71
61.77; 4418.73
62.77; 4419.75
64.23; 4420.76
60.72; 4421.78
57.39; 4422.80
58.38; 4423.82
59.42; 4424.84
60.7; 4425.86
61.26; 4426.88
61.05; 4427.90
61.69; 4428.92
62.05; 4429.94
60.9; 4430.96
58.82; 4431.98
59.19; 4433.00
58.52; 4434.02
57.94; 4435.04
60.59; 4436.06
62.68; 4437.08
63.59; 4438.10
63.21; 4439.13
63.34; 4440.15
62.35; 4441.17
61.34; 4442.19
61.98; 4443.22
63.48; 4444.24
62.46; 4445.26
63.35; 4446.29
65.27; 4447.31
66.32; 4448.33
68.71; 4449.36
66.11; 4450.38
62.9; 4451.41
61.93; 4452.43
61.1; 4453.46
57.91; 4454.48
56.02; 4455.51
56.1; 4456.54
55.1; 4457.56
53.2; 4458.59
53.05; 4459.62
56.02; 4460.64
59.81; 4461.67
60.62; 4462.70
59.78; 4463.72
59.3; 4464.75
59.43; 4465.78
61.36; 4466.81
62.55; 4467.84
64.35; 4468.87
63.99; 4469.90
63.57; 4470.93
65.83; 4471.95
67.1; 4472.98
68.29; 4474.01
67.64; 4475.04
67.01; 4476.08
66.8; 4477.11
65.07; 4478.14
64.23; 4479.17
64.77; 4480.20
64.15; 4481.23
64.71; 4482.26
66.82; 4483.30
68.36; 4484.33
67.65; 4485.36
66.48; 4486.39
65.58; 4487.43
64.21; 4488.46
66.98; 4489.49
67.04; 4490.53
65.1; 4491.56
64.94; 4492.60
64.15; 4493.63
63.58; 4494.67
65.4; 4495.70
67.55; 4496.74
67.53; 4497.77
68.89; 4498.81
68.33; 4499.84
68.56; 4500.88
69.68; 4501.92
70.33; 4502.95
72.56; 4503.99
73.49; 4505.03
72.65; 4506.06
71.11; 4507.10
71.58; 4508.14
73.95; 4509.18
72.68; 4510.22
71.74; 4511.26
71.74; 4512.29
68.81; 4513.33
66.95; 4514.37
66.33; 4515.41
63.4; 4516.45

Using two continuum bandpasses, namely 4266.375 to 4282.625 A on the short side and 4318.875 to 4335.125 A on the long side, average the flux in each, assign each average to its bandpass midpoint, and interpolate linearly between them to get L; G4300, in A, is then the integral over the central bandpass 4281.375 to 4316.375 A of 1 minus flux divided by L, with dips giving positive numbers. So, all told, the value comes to 4.9 A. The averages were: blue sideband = 46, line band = 42.1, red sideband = 52.7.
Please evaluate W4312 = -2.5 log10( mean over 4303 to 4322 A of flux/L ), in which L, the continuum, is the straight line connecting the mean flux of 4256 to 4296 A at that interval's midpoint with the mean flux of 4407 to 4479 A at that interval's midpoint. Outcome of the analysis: 0.10 mag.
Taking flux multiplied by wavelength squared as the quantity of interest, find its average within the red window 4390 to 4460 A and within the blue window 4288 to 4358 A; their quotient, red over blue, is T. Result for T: 1.30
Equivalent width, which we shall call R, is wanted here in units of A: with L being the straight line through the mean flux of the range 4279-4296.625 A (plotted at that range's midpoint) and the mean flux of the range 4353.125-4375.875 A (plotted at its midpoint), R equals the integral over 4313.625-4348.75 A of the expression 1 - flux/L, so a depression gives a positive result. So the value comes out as 0.5 A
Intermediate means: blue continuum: 46.3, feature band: 51.9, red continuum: 57.8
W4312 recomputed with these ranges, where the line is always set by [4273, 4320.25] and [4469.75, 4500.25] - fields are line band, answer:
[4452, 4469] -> 0.08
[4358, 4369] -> -0.16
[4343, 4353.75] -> -0.08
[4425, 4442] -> -0.02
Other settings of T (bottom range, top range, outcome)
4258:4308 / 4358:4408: 1.31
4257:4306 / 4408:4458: 1.48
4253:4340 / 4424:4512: 1.49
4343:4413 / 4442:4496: 1.19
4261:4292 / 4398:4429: 1.34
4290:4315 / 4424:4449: 1.63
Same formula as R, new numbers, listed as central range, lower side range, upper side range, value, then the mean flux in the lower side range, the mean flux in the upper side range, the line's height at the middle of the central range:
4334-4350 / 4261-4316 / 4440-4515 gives -0.3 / 43.8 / 65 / 49.8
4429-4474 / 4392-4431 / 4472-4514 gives 1.4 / 58.8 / 67.9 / 63.3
